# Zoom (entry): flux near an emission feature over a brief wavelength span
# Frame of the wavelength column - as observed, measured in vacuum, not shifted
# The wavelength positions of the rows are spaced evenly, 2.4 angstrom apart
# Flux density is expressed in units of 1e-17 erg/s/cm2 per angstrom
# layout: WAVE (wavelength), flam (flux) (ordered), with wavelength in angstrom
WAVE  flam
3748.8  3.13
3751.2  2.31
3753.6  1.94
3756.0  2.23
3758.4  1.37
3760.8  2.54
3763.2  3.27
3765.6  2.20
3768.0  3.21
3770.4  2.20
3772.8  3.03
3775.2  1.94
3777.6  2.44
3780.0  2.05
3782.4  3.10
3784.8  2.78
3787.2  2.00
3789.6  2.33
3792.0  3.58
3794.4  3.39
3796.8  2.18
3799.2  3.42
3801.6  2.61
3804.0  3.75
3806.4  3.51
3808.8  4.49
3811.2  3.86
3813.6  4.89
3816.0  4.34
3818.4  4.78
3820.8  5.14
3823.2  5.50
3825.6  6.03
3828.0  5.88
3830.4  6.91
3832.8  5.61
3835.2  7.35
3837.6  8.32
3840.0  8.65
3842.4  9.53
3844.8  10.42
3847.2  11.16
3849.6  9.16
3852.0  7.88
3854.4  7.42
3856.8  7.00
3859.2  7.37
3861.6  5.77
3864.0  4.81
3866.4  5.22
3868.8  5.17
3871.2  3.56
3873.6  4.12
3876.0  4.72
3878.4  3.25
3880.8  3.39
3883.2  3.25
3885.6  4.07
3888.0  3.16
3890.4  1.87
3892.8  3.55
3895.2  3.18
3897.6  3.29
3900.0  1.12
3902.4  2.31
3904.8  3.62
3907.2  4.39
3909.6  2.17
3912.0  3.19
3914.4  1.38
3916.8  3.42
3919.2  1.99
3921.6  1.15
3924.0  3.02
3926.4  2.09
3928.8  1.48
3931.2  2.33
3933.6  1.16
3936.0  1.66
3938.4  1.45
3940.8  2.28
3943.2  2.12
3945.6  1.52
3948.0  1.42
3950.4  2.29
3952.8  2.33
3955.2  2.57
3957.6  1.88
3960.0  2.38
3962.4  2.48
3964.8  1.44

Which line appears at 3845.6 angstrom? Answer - C IV 1549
